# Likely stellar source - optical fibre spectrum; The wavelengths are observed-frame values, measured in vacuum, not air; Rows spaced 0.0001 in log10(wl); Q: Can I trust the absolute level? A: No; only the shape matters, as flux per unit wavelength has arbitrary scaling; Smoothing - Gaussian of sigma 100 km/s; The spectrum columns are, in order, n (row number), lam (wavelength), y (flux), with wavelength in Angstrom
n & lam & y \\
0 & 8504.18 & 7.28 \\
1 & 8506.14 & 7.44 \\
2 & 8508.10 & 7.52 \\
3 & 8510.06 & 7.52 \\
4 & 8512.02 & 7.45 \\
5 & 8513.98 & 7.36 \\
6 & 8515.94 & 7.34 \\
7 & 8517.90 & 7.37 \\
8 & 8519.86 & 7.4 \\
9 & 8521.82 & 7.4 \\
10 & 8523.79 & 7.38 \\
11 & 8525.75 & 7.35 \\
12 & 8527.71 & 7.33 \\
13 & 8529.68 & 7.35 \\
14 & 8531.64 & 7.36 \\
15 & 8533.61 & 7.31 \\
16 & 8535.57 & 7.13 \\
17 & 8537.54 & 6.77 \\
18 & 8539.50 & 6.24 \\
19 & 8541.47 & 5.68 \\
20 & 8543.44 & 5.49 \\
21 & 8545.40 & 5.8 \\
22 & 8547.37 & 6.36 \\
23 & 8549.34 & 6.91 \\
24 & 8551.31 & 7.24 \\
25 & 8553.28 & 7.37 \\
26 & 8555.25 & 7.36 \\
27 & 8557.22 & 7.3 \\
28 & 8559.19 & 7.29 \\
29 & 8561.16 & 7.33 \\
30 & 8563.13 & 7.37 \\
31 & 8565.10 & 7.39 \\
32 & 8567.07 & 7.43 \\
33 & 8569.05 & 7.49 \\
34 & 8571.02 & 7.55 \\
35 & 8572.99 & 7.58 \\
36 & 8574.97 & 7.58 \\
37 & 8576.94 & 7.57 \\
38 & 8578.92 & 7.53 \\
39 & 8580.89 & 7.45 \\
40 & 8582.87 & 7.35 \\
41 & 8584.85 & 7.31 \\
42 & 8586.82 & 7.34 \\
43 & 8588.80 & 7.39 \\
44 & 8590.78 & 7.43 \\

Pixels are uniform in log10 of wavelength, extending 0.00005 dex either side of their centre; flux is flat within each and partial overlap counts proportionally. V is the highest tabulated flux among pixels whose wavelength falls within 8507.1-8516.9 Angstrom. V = 7.52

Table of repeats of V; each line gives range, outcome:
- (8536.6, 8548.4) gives 6.77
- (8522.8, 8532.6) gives 7.38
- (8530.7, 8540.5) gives 7.36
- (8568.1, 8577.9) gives 7.58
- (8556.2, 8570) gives 7.49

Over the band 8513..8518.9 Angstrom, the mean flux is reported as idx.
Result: 7.36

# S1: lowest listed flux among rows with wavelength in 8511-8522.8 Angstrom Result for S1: 7.34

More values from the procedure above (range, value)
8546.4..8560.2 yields 6.36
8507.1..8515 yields 7.36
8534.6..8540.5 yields 6.24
